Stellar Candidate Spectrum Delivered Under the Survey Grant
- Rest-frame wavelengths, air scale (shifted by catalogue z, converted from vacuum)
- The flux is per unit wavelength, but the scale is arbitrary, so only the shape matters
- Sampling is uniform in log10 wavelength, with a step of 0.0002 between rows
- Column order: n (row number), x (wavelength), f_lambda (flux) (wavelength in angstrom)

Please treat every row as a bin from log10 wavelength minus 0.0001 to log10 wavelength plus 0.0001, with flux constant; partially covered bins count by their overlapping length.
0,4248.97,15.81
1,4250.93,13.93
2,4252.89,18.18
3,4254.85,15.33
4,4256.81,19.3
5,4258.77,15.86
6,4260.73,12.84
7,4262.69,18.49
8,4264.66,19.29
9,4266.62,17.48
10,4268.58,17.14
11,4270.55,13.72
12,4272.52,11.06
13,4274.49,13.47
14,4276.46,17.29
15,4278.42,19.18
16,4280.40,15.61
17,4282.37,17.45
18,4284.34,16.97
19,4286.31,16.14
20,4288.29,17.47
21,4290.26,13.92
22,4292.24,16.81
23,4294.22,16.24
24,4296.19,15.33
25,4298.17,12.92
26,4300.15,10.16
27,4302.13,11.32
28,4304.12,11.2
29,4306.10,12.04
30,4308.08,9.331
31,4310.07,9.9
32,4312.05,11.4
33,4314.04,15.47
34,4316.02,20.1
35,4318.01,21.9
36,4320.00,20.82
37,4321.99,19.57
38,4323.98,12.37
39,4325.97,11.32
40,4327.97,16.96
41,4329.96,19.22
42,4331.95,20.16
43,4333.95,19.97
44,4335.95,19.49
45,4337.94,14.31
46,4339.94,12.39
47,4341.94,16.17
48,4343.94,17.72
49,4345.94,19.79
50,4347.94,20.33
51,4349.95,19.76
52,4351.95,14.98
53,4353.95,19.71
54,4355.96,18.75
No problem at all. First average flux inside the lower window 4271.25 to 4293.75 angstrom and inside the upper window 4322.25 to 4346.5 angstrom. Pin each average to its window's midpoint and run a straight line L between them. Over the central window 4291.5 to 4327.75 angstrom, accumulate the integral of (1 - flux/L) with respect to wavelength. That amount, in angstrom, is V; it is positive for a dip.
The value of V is 4.3 angstrom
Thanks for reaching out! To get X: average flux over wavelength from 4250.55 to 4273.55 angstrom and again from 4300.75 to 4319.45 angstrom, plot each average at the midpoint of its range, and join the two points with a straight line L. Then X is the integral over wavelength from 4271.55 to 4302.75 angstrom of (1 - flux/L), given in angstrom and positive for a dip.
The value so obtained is -0.5 angstrom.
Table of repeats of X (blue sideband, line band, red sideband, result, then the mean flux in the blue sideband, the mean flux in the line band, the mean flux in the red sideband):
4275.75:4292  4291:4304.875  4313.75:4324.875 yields 3.2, 16.8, 13.5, 18.6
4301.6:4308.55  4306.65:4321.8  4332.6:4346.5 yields -3.3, 11.1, 15.7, 17.1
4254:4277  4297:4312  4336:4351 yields 5.0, 15.9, 11.1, 17.4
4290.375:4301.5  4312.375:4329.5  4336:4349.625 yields -1.5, 14.2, 17.1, 17.1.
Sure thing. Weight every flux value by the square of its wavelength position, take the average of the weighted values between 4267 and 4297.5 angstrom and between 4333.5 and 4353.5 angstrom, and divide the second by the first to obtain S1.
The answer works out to 1.13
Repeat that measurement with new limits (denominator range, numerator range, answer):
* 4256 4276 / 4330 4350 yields 1.17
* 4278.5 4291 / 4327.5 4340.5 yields 1.10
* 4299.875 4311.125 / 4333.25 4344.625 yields 1.57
